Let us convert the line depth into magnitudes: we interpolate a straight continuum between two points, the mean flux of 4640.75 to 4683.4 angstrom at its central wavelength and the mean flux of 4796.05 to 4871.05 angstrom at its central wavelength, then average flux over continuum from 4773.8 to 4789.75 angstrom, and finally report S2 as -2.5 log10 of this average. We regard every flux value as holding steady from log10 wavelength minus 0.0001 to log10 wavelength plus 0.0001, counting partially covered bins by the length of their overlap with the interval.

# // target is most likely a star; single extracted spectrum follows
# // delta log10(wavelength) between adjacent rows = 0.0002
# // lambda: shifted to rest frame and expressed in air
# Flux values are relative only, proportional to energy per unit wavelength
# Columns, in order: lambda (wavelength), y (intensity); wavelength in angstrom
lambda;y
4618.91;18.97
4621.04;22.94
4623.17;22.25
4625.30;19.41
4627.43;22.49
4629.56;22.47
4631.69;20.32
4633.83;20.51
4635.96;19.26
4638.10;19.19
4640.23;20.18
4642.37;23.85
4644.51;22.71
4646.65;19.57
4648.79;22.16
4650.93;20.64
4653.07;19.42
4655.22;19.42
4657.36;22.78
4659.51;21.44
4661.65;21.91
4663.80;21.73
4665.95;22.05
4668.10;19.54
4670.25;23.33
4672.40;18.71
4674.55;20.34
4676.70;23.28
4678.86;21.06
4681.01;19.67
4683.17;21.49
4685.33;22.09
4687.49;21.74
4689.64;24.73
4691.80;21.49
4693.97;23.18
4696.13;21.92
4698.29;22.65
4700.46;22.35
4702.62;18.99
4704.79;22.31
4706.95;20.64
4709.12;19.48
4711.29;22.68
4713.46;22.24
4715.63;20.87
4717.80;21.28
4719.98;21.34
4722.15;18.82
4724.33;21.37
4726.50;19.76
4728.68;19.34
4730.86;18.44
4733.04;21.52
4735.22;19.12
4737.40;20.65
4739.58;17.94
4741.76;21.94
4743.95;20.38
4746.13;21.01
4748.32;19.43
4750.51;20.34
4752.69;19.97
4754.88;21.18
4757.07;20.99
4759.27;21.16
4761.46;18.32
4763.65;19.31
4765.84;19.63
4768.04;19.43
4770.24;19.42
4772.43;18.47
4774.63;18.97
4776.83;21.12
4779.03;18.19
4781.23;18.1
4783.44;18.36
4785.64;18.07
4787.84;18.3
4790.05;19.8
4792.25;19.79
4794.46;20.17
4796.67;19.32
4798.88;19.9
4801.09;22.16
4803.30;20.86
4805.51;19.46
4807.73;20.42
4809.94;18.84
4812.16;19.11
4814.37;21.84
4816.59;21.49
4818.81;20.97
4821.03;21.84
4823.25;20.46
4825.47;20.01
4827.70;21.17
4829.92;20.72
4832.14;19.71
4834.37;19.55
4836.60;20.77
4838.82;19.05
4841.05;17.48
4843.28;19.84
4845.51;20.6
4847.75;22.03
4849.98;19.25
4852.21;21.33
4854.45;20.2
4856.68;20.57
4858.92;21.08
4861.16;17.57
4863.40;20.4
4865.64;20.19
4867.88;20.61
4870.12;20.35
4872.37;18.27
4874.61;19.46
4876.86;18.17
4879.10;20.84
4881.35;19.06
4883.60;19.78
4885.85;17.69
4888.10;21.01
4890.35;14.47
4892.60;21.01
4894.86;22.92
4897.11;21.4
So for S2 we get 0.10 mag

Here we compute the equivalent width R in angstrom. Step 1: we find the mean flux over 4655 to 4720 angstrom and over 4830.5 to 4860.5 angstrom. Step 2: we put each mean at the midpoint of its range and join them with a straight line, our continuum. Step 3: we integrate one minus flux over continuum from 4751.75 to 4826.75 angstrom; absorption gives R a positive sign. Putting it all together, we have 2.6 angstrom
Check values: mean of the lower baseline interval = 21.5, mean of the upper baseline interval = 20.1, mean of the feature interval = 19.9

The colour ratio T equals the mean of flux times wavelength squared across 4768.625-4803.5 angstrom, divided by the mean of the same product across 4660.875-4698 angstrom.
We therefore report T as 0.9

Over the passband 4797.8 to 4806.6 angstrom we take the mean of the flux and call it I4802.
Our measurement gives 20.6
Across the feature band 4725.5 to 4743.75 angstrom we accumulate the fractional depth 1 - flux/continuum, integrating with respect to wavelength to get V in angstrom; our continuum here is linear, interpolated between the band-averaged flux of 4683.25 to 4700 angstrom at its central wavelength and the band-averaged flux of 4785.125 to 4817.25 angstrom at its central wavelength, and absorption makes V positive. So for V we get 1.38 angstrom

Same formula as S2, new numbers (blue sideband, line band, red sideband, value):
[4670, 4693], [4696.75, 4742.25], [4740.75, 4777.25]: 0.01 mag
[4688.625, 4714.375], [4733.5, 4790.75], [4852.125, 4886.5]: 0.08 mag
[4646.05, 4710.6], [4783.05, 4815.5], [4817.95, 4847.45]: 0.04 mag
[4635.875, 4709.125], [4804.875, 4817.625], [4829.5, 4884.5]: 0.00 mag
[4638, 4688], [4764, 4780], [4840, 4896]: 0.06 mag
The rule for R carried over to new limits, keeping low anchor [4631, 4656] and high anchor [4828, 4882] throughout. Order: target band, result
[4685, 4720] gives -2.3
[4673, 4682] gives -0.2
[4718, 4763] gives 0.3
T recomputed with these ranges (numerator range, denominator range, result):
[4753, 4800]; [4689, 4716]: 0.92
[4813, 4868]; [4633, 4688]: 1.04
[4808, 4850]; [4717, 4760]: 1.04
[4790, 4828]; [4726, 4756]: 1.05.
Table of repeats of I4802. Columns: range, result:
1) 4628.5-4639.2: 20.4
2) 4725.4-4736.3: 19.6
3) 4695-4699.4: 22.3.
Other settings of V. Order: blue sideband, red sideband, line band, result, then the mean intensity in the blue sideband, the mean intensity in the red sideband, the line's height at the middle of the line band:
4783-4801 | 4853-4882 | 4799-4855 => -2.2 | 19.4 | 19.8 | 19.6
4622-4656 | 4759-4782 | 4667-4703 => -2.3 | 20.9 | 19.2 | 20.3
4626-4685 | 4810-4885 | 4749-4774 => 0.9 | 21.1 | 20.1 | 20.5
